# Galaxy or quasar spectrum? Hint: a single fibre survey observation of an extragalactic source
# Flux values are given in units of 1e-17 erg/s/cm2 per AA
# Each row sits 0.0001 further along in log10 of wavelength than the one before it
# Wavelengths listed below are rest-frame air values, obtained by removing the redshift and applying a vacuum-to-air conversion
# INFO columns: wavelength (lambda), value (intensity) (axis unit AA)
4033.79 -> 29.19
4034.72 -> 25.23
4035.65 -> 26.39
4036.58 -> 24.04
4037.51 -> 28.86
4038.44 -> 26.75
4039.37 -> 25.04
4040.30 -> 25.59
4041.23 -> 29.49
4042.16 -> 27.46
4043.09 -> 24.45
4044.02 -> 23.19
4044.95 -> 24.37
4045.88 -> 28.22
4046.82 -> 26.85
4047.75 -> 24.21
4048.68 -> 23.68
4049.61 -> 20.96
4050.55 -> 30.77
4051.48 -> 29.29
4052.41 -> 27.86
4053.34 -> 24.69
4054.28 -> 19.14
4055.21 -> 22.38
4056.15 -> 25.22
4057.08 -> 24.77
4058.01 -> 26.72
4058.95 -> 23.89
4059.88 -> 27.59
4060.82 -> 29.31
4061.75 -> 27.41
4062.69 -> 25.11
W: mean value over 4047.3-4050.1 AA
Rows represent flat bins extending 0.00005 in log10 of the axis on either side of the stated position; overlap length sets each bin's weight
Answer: 23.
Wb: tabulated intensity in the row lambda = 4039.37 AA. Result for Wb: 25.04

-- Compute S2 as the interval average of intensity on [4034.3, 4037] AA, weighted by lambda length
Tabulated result 25.2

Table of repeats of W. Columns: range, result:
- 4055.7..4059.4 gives 25.2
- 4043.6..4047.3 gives 25.7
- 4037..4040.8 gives 26.6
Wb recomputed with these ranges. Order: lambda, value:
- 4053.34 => 24.69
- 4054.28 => 19.14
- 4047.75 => 24.21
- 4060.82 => 29.31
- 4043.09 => 24.45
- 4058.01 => 26.72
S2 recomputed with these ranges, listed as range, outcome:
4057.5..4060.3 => 26.1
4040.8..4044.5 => 26.1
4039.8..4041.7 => 27.5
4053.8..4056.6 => 22.2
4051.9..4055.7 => 23.6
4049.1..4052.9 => 27.2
